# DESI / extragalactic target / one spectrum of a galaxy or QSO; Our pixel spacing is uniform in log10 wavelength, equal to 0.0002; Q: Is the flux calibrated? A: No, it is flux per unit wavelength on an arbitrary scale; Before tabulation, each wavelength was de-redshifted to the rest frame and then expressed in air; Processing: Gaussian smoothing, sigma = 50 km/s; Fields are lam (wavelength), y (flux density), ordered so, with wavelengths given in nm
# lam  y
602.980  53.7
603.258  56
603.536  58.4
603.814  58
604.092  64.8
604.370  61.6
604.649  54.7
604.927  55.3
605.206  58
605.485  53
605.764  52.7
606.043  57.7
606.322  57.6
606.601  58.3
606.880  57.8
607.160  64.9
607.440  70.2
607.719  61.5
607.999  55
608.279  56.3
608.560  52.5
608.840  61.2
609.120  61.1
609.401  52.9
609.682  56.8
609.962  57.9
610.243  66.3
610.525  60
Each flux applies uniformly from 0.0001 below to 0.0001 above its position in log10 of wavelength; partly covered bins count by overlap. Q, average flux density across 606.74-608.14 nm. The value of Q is 61.9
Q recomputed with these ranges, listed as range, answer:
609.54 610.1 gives 57.4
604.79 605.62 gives 55.4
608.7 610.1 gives 58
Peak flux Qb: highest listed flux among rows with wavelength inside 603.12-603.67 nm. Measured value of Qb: 58.4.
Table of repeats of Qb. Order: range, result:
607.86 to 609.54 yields 61.2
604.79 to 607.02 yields 58.3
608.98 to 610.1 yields 61.1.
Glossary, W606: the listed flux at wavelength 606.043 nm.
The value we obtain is 57.7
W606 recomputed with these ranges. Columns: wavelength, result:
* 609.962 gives 57.9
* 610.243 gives 66.3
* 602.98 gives 53.7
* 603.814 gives 58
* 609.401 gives 52.9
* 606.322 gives 57.6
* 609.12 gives 61.1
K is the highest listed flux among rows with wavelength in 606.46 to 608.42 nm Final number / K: 70.2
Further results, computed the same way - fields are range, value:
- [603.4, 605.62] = 64.8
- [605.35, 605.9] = 53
